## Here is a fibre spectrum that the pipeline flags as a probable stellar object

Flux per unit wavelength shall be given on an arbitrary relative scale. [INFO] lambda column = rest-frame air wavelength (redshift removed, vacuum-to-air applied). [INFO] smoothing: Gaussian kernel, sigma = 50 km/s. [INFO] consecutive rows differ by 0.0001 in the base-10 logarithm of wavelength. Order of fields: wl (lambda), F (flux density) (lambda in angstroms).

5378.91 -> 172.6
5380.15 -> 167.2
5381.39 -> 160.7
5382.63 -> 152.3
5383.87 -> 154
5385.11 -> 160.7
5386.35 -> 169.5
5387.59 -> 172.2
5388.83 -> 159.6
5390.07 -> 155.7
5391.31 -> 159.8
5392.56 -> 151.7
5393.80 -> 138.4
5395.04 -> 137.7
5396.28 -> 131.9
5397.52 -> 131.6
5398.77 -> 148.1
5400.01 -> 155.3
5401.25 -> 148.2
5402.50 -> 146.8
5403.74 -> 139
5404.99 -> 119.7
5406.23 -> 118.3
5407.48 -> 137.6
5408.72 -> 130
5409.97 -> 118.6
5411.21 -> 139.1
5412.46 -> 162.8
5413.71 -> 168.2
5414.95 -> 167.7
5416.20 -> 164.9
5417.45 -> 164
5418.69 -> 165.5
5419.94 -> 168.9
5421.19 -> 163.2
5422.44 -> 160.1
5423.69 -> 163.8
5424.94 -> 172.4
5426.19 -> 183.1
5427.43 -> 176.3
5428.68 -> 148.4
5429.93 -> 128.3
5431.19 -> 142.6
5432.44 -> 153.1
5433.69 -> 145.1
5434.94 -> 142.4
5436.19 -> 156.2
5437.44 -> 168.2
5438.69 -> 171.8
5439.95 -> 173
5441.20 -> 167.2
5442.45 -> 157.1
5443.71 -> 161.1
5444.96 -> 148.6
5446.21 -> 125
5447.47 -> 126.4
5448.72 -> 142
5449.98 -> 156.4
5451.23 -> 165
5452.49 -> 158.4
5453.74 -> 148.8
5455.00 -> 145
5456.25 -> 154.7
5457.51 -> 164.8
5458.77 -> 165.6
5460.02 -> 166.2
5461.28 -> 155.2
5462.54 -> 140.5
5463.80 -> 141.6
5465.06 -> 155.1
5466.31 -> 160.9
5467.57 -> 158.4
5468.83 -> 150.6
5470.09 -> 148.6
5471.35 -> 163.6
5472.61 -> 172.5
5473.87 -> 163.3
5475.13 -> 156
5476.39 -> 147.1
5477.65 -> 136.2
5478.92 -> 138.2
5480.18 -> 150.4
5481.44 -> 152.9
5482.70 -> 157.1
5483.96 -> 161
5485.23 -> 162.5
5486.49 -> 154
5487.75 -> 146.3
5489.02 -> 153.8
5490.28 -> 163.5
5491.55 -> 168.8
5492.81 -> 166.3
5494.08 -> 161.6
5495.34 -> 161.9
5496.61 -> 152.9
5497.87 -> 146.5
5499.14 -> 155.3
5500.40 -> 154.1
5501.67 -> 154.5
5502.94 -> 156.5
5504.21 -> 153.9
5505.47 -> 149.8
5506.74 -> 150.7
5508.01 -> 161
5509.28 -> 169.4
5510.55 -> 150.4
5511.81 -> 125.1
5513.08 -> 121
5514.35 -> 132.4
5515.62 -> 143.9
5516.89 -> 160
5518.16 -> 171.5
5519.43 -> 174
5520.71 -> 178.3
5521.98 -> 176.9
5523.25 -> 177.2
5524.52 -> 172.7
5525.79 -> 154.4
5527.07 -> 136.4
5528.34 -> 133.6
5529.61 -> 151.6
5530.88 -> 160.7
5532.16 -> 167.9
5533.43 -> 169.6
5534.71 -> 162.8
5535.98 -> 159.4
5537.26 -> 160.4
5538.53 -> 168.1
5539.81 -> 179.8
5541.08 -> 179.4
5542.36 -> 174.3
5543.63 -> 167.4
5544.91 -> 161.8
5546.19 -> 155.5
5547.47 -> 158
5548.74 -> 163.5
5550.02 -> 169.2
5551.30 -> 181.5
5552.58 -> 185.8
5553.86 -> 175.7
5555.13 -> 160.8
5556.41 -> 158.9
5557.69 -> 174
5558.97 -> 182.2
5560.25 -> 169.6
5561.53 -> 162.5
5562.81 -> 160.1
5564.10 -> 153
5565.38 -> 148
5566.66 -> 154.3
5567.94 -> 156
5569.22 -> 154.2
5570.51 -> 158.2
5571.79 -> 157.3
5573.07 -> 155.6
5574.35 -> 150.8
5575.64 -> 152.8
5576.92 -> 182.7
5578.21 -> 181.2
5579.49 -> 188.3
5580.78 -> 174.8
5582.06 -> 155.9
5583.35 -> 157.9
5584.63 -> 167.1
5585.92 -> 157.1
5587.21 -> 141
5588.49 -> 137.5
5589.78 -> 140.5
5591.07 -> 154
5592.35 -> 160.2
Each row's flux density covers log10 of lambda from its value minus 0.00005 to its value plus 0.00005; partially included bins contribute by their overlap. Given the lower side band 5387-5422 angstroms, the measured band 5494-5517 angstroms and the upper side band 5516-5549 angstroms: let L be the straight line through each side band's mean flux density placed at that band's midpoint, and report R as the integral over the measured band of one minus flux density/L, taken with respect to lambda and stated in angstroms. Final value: 1.6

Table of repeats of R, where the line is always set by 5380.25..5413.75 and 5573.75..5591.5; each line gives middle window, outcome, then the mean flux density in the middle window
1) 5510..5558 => -1.6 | 162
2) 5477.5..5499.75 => -0.3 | 155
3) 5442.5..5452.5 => 0.2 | 148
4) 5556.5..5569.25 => -0.2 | 162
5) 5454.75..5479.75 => -0.4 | 154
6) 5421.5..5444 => -1.5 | 159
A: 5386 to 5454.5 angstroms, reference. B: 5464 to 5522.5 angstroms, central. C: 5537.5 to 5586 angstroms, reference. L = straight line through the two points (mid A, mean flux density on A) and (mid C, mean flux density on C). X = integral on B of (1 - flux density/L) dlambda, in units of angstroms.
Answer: 1.42 angstroms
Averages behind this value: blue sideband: 152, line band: 155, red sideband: 166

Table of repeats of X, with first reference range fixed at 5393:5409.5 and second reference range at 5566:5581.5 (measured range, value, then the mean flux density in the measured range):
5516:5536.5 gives -0.82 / 163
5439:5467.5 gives -1.71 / 154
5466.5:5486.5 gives -0.80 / 155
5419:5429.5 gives -1.91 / 166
